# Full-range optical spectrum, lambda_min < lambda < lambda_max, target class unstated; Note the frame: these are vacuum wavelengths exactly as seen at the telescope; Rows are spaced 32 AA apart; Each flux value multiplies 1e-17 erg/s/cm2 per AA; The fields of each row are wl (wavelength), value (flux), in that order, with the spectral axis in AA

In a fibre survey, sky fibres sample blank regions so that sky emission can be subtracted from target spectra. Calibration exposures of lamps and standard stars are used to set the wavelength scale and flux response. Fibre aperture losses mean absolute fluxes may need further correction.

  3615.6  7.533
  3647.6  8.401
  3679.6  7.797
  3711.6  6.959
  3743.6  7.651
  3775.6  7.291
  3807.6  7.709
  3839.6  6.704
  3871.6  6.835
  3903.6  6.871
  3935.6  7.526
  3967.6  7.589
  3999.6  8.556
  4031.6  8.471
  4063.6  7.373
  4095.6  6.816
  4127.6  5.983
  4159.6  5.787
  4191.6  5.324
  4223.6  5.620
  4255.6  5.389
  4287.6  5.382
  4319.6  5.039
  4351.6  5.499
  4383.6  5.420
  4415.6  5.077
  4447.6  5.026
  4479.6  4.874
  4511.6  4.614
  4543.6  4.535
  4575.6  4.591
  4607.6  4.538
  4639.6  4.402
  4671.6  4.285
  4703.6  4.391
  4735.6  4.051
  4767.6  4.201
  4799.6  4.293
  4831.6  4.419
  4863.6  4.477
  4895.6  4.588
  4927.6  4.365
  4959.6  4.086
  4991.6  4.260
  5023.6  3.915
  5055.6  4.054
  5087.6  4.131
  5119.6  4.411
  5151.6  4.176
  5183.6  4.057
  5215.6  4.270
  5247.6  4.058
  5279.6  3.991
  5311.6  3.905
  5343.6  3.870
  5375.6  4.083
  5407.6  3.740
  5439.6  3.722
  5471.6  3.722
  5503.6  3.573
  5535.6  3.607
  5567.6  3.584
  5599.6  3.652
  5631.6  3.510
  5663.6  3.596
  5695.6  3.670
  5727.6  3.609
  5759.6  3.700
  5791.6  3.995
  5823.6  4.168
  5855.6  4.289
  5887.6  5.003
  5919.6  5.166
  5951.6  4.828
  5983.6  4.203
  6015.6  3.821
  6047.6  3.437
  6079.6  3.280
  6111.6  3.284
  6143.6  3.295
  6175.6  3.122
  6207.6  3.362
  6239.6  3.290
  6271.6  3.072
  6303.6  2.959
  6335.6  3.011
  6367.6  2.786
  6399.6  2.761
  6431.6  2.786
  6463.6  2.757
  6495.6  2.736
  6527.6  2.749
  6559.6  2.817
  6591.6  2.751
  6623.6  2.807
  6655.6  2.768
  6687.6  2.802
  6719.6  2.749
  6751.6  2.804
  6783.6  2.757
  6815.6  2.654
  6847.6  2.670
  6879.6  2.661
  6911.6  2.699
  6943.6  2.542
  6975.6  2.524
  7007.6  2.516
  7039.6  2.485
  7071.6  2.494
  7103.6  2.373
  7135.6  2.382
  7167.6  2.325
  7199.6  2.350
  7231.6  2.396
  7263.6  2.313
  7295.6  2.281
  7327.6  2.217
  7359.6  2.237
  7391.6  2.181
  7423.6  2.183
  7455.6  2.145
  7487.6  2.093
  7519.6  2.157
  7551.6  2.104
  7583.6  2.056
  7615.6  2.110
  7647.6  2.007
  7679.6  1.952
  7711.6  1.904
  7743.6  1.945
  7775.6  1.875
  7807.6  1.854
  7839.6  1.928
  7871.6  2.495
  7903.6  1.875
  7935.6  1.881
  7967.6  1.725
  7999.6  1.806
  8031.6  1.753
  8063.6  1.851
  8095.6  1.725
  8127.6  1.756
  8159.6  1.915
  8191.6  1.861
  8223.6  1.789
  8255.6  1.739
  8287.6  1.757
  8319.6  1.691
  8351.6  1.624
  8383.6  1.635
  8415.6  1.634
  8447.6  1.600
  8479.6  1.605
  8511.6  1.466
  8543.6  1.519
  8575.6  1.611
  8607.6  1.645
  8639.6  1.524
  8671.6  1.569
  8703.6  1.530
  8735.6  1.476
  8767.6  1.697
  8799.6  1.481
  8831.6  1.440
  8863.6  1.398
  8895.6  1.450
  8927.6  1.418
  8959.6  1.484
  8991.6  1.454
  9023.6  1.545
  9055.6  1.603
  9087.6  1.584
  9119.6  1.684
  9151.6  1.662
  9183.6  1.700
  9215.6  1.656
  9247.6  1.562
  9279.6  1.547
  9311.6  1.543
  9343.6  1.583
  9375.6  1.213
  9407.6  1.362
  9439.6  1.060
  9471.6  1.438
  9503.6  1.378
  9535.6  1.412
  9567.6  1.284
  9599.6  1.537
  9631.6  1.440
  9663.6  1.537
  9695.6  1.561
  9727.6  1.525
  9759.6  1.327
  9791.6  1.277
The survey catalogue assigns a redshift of 1.112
